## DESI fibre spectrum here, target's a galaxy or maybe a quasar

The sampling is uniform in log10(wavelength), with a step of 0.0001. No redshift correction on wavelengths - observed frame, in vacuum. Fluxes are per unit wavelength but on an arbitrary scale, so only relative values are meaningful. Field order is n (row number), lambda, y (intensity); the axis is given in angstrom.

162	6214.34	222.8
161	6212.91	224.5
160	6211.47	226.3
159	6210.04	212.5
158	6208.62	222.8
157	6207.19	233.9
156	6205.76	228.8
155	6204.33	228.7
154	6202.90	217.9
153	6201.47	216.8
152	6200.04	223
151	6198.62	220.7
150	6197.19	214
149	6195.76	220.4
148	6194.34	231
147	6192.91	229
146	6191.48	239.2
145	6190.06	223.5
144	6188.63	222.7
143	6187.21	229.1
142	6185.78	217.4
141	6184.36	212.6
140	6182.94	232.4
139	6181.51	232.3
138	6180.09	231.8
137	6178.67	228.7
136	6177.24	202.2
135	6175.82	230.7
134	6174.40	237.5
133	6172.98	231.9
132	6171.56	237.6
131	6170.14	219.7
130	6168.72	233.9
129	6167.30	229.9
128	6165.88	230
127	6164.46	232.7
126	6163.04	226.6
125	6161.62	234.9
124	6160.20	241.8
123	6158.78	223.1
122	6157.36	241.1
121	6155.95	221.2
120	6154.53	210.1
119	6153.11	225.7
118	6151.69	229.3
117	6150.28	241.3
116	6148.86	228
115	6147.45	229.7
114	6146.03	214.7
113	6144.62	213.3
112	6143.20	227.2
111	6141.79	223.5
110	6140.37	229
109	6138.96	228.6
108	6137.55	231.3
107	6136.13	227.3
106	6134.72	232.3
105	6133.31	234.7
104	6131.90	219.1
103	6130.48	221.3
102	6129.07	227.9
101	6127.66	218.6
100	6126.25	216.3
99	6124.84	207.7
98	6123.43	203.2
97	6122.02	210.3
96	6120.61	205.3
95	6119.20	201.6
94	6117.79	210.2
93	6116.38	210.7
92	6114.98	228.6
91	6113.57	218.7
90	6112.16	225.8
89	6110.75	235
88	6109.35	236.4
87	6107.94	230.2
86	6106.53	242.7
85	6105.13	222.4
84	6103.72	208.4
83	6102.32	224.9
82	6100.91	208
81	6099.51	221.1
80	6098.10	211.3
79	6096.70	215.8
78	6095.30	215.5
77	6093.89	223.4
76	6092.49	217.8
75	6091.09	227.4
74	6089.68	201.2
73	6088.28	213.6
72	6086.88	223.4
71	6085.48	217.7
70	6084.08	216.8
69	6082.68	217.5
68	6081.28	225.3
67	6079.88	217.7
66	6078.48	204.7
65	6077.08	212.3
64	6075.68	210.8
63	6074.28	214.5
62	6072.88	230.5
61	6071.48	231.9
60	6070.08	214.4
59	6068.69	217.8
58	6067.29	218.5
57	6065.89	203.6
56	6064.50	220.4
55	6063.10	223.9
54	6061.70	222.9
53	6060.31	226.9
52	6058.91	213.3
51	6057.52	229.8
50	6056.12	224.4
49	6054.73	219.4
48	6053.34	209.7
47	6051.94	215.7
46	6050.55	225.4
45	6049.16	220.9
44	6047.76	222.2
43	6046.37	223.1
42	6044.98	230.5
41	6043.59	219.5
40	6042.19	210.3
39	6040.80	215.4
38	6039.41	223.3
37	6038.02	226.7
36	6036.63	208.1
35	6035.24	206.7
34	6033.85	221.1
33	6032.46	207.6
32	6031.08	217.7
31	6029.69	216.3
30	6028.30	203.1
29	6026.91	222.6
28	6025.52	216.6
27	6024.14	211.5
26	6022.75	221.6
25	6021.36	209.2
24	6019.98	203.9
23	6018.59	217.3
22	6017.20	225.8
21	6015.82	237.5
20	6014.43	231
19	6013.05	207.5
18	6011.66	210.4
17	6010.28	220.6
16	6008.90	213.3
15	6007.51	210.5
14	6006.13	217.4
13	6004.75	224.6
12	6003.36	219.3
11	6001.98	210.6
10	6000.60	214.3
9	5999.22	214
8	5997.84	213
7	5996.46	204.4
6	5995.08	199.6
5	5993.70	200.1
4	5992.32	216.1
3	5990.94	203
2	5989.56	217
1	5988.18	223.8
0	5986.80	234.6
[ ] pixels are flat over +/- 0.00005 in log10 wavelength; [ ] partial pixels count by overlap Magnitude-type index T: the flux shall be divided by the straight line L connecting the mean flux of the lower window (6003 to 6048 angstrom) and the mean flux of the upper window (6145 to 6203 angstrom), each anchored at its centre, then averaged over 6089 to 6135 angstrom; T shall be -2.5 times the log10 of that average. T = 0.02 mag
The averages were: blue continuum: 217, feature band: 219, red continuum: 227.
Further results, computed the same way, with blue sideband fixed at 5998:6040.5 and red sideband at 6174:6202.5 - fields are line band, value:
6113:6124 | 0.05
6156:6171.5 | -0.04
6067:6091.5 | 0.01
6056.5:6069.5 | -0.01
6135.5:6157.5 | -0.02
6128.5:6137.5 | -0.03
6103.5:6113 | -0.04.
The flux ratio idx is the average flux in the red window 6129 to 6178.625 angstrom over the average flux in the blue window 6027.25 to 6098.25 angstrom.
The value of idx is 1.04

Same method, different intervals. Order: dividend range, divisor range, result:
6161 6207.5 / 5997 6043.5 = 1.05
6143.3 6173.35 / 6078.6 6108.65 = 1.04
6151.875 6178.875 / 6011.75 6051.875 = 1.05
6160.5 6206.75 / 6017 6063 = 1.04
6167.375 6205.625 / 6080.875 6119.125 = 1.03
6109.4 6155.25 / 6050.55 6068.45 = 1.01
